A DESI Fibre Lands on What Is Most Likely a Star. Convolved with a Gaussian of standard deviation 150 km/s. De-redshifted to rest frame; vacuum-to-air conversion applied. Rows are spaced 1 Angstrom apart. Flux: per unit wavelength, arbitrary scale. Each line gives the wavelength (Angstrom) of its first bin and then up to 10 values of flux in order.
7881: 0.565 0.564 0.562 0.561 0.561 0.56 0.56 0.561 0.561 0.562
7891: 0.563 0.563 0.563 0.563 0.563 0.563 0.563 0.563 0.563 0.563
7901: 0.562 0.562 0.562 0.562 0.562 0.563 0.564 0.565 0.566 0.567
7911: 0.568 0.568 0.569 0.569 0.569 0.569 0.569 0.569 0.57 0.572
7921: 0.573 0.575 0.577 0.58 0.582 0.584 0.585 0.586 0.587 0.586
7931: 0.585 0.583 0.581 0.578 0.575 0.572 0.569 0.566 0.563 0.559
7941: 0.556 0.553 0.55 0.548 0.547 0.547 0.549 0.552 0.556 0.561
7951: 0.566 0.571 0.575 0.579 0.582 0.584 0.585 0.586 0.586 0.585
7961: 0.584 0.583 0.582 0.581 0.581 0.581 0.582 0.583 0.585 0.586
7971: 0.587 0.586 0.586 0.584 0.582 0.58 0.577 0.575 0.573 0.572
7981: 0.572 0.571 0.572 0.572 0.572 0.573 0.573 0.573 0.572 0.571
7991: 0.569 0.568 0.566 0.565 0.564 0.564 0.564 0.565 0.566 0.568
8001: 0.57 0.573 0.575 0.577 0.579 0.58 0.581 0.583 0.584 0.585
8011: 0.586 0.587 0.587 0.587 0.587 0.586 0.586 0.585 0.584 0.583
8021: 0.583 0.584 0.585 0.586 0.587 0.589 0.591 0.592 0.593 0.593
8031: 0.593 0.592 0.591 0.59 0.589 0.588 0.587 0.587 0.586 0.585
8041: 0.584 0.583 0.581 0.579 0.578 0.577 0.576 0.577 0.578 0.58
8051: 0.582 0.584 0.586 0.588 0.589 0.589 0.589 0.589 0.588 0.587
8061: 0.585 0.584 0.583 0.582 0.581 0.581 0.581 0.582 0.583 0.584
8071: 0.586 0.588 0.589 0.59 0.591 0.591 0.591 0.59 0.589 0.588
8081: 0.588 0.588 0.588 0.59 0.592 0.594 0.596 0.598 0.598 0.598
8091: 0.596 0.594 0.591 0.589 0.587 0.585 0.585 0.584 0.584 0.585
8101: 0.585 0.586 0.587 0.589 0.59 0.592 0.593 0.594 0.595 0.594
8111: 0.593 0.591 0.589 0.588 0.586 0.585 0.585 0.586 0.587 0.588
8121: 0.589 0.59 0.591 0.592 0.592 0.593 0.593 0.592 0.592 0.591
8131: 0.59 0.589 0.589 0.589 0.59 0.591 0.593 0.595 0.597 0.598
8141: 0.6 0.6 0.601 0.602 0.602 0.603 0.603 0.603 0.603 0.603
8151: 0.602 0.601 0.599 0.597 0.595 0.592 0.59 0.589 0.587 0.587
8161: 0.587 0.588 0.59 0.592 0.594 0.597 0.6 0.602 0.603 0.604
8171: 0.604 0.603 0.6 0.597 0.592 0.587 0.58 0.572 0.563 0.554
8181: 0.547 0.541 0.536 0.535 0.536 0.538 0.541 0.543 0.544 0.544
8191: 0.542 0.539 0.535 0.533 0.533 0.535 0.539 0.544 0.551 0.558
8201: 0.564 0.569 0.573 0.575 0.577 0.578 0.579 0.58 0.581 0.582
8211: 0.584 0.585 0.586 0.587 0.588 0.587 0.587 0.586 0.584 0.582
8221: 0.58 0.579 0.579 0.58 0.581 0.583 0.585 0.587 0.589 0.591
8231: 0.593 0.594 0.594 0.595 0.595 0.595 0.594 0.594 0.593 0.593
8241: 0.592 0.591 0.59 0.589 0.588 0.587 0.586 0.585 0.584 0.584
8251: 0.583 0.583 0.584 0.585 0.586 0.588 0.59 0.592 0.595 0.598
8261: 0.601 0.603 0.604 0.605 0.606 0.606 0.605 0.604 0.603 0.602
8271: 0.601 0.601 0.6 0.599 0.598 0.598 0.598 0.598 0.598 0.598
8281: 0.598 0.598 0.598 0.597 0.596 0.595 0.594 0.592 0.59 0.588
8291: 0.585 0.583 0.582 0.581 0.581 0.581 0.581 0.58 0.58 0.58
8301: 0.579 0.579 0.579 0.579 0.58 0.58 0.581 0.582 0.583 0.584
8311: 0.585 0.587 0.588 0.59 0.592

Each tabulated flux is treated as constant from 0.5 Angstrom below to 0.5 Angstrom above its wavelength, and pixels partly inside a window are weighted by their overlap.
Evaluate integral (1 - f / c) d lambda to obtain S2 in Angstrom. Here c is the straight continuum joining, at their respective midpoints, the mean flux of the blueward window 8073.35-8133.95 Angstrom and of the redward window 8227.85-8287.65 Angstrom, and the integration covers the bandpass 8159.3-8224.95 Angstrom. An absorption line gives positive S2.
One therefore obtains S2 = 2.3 Angstrom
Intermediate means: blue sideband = 0.59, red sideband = 0.595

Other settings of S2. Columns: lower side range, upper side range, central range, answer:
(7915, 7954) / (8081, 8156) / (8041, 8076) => 0.06 Angstrom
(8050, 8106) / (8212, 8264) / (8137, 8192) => 0.50 Angstrom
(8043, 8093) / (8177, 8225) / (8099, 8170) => -2.26 Angstrom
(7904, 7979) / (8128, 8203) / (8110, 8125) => -0.29 Angstrom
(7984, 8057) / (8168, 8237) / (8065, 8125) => -1.22 Angstrom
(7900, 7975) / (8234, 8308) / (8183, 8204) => 1.49 Angstrom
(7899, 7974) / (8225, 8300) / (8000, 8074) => -0.77 Angstrom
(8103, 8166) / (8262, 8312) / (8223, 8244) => 0.07 Angstrom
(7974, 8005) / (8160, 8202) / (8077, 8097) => -0.80 Angstrom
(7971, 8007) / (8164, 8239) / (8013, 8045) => -0.75 Angstrom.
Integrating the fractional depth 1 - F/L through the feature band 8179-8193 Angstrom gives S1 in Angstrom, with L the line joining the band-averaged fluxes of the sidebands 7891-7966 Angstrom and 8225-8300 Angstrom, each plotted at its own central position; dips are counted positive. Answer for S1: 1.1 Angstrom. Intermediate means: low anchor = 0.57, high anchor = 0.592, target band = 0.542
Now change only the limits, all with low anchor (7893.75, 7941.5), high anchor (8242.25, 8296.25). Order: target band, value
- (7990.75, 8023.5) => -0.1 Angstrom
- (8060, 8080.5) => -0.2 Angstrom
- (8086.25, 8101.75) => -0.2 Angstrom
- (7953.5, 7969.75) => -0.3 Angstrom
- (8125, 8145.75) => -0.3 Angstrom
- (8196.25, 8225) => 0.7 Angstrom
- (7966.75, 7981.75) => -0.2 Angstrom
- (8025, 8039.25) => -0.3 Angstrom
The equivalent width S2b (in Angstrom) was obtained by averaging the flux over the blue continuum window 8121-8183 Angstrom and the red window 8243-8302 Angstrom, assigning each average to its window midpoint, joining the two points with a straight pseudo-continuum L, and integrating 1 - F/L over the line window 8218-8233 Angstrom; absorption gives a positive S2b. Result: 0.2 Angstrom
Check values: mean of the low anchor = 0.591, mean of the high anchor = 0.592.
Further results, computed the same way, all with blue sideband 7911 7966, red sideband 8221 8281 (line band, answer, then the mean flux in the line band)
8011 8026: -0.2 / 0.586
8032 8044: -0.2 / 0.586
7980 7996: 0.2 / 0.57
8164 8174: -0.2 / 0.6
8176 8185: 0.5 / 0.554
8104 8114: -0.1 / 0.592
